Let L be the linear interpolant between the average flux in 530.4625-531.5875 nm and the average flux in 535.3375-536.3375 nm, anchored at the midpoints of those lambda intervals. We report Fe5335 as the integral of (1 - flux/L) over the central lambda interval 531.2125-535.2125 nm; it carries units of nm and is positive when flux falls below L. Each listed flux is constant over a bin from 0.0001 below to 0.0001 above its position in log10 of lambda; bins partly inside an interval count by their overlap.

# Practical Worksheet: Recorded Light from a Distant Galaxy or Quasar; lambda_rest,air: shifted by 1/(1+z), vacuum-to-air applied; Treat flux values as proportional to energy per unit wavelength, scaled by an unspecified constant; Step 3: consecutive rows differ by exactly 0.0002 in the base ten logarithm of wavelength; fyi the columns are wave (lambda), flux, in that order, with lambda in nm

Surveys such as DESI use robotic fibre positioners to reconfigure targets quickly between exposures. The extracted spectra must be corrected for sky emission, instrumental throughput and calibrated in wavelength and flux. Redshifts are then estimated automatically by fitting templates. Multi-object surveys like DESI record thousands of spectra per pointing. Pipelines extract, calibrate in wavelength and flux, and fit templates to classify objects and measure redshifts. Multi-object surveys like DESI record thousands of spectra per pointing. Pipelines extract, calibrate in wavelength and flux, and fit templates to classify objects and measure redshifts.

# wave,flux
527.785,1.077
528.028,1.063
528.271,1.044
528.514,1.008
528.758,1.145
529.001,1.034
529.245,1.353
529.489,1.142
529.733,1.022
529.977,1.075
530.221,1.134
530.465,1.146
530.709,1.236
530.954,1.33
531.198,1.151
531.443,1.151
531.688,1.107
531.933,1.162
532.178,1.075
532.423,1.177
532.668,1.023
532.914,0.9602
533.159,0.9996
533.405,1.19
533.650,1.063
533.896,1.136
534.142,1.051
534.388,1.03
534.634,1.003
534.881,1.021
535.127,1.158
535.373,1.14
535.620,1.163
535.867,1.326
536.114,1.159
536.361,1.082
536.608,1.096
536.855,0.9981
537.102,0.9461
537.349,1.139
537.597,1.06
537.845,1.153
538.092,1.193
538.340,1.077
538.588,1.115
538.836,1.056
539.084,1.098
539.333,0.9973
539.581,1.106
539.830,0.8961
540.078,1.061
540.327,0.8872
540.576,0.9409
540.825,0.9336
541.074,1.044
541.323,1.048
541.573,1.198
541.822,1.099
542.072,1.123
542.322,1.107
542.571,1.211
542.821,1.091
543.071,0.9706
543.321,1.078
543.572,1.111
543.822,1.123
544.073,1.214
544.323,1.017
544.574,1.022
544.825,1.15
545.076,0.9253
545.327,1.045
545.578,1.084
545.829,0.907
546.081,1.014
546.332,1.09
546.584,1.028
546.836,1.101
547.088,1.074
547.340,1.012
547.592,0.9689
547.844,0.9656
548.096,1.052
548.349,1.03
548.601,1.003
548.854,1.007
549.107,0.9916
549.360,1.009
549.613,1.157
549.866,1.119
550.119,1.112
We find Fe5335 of 0.39 nm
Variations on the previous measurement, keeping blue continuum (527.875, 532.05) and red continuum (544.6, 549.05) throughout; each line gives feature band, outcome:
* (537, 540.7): 0.100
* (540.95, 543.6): -0.106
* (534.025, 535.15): 0.063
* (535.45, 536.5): -0.079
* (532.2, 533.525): 0.055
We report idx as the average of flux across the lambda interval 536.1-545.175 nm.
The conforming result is 1.07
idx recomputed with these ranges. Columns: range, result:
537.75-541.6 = 1.05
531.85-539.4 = 1.09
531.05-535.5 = 1.09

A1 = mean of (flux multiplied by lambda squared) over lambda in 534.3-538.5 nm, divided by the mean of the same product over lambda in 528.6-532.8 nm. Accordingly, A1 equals 1.0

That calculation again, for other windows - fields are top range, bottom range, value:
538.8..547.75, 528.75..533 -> 0.97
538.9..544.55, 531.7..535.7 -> 1.01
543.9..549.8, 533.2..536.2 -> 0.97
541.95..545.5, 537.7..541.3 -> 1.06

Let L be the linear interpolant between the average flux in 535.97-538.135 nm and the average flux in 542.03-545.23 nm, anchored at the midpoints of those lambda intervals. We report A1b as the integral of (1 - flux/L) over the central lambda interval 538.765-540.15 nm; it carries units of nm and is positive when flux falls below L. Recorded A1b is 0.07 nm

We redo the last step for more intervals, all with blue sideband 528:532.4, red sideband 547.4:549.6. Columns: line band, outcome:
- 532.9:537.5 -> 0.045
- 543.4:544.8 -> -0.080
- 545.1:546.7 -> 0.012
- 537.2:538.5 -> -0.045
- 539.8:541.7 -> 0.102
